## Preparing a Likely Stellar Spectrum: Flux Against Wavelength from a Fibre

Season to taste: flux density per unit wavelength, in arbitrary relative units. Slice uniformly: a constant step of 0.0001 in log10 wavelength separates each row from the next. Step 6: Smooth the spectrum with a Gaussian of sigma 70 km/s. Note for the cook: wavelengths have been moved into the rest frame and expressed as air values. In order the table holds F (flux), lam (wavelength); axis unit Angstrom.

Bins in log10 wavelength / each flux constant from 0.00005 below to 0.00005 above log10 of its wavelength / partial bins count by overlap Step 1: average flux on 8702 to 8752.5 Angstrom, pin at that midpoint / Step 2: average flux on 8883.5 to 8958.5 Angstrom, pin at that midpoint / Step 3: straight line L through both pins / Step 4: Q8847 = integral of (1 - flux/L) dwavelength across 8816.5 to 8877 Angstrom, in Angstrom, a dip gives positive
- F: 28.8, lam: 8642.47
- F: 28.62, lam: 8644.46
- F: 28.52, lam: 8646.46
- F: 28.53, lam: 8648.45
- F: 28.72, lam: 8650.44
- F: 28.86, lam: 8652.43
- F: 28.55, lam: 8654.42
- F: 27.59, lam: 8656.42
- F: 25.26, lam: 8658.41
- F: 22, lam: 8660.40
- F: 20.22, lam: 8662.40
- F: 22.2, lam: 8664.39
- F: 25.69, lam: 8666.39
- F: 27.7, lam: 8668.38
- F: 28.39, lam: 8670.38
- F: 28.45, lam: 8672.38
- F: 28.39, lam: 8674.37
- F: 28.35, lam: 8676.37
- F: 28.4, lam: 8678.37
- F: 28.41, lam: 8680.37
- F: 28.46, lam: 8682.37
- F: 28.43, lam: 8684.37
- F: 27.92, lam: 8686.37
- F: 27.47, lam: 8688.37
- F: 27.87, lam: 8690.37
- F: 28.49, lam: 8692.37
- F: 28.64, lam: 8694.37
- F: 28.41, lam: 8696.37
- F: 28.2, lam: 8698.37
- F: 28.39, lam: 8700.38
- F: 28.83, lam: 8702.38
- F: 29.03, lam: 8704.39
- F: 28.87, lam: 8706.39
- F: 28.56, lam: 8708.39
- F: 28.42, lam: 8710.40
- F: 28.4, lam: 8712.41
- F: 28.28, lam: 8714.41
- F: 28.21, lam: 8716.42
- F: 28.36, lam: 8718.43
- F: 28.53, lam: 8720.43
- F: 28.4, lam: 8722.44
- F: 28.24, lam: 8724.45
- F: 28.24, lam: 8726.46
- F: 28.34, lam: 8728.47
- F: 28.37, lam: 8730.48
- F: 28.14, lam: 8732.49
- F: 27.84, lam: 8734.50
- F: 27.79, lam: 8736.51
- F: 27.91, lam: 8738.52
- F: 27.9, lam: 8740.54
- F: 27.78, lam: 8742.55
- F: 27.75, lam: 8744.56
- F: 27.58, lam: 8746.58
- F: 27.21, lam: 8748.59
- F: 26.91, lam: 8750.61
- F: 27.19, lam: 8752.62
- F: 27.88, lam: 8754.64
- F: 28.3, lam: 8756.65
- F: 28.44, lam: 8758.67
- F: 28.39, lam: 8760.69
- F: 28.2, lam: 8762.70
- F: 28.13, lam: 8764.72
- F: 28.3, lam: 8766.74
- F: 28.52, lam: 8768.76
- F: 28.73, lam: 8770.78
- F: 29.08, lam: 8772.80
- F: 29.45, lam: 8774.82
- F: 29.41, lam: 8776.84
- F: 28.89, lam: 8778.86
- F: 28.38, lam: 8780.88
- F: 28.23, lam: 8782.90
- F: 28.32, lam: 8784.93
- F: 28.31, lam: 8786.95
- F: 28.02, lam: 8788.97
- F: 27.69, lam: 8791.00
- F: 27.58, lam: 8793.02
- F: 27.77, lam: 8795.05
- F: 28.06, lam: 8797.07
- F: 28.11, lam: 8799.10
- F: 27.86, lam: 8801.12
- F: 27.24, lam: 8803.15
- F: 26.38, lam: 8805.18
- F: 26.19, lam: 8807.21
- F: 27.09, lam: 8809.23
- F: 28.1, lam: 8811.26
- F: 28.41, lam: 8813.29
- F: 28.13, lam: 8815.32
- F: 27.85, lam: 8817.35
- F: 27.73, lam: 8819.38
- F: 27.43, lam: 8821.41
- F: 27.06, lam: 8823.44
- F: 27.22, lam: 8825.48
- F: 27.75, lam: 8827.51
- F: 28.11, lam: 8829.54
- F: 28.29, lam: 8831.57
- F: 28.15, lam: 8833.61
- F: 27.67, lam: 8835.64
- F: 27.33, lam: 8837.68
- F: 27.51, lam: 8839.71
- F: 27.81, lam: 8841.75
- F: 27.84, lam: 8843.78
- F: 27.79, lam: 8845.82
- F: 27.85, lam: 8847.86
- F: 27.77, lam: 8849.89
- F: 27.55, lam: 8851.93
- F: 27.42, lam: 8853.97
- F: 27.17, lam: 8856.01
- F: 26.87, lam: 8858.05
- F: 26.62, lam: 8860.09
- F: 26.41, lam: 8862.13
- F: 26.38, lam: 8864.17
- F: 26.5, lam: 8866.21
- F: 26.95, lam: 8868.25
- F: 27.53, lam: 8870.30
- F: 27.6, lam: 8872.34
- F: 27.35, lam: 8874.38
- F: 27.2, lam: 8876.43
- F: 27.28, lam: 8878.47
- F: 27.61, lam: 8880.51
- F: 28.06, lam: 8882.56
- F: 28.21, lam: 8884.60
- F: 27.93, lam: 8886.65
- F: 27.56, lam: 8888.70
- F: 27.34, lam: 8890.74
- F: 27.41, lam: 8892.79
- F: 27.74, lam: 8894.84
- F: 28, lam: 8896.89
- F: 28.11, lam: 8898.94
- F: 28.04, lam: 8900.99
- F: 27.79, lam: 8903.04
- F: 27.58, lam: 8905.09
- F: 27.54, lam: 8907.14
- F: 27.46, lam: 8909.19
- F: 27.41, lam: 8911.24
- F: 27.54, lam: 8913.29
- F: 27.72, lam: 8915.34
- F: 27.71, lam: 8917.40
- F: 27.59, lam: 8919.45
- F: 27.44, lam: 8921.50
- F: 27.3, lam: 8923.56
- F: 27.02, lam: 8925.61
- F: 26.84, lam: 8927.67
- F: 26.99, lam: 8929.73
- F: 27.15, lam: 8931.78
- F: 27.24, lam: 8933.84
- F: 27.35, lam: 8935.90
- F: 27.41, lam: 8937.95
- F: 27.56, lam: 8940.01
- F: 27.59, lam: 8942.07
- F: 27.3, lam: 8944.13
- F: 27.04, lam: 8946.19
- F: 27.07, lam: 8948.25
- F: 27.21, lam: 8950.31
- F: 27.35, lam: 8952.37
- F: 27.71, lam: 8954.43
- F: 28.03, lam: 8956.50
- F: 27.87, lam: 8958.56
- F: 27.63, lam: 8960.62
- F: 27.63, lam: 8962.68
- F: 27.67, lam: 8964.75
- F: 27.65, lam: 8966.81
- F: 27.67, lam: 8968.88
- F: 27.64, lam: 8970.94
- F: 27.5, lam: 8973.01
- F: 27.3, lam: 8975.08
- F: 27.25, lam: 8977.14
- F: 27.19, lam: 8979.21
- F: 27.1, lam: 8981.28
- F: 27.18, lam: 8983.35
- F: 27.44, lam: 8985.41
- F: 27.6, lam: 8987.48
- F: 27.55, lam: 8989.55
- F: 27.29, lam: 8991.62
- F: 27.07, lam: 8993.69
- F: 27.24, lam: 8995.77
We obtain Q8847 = 0.7 Angstrom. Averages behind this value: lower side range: 28.1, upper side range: 27.5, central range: 27.4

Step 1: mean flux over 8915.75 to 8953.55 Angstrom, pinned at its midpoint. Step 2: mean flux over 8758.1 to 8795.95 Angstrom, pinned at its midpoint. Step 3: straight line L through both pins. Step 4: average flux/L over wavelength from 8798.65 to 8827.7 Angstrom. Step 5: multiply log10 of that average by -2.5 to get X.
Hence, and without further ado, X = 0.03 mag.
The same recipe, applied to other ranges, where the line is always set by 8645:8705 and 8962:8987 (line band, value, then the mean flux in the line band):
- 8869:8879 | 0.00 mag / 27.4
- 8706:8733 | -0.04 mag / 28.4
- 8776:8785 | -0.05 mag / 28.7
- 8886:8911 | -0.01 mag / 27.7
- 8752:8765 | -0.02 mag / 28.1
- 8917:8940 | 0.01 mag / 27.3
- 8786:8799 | -0.02 mag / 27.9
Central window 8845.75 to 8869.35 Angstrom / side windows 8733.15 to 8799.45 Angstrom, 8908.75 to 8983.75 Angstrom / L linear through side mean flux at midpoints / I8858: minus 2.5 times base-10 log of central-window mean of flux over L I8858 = 0.03 mag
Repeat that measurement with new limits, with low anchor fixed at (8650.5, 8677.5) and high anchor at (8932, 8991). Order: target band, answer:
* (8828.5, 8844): -0.03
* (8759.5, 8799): -0.06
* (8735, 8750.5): -0.04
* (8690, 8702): -0.08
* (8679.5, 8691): -0.07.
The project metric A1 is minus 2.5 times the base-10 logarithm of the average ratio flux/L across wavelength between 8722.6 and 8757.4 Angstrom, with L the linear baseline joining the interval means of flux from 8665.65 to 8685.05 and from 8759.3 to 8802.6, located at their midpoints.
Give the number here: 0.02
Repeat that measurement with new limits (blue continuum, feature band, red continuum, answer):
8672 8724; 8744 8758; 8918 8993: 0.02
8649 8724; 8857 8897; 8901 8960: 0.01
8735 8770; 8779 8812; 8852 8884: 0.00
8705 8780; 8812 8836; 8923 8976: 0.00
